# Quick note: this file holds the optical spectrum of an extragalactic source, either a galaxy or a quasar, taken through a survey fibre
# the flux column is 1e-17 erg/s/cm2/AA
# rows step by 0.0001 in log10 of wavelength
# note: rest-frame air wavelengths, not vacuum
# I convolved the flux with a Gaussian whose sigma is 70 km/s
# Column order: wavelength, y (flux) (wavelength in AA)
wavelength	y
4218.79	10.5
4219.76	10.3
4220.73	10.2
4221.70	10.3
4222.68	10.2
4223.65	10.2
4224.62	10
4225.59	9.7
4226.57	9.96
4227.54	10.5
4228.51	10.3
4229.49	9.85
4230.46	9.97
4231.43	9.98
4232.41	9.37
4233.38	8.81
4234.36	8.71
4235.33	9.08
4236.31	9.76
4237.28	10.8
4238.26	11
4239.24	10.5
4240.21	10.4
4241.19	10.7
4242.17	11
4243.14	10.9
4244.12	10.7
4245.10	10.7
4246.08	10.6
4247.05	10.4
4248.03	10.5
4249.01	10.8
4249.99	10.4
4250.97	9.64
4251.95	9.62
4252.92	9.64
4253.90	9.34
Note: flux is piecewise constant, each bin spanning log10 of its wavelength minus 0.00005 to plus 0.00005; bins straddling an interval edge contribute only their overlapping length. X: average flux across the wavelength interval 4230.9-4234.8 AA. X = 9.23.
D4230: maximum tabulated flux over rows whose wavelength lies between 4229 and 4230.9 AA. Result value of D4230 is 9.97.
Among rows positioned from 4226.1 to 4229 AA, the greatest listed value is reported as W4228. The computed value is 10.5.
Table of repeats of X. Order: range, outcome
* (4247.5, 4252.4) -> 10.2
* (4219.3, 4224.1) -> 10.2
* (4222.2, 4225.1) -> 10.2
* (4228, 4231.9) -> 10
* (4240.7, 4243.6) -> 10.9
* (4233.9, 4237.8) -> 9.61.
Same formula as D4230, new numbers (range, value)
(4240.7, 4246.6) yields 11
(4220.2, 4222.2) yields 10.3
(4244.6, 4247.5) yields 10.7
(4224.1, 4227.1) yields 10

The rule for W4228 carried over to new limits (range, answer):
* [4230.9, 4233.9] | 9.98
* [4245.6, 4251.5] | 10.8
